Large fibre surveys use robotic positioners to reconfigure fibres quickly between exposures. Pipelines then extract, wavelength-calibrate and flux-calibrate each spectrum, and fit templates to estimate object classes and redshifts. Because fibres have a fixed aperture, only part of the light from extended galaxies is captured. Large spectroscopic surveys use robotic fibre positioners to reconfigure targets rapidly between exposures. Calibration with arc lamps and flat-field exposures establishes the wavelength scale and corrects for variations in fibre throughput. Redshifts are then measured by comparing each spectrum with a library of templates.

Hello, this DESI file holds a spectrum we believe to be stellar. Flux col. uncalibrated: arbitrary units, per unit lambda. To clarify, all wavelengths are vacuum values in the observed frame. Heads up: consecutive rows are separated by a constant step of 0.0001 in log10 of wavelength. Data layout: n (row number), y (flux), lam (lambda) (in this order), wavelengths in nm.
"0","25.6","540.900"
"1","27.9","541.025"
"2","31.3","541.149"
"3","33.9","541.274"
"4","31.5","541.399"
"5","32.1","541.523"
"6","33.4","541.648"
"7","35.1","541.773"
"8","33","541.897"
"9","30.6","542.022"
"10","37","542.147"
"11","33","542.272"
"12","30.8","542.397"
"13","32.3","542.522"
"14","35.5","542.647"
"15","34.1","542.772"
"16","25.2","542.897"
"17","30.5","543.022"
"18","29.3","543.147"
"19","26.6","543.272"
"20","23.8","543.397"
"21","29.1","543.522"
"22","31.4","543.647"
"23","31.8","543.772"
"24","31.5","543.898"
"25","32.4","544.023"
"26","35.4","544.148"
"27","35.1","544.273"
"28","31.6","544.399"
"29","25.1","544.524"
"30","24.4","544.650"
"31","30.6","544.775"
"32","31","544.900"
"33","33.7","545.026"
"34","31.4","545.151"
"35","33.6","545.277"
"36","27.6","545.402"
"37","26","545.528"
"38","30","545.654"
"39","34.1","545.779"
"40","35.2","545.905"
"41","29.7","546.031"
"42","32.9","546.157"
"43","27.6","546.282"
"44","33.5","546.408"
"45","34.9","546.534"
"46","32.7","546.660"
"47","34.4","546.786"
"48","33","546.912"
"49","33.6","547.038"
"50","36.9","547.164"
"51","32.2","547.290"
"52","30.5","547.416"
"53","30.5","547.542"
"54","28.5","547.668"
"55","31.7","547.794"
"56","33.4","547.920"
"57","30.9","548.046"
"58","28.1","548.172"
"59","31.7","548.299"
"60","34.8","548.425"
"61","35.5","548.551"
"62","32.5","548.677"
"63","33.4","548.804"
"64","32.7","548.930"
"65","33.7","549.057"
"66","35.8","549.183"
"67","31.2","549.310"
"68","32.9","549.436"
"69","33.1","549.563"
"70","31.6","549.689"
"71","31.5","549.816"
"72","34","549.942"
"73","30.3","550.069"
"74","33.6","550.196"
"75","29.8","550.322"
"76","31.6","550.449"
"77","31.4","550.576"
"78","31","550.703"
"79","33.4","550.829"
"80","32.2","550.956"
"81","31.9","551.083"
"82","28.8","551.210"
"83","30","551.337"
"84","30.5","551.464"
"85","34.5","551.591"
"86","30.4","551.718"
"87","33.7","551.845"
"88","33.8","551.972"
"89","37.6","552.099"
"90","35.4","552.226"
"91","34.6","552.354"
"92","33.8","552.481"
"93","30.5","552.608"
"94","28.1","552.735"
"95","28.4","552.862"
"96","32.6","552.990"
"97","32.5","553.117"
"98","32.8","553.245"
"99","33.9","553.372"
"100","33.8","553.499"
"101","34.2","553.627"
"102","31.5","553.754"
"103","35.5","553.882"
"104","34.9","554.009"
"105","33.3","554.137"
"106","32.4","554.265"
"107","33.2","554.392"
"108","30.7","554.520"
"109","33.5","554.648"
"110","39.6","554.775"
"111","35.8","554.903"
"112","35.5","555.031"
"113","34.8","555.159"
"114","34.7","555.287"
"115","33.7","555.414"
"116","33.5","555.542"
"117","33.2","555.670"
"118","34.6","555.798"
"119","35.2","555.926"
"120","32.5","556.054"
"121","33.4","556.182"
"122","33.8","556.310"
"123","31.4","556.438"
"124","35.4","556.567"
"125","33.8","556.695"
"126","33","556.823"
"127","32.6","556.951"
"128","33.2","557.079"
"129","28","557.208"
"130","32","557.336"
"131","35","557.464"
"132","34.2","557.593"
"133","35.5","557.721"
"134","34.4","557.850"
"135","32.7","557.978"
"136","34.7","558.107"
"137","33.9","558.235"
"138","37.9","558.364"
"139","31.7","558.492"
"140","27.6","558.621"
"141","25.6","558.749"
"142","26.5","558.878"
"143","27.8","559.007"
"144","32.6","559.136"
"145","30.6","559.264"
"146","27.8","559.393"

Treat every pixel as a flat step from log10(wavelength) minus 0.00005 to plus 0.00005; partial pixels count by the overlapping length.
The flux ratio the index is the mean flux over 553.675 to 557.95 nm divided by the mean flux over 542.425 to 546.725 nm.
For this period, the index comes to 1.09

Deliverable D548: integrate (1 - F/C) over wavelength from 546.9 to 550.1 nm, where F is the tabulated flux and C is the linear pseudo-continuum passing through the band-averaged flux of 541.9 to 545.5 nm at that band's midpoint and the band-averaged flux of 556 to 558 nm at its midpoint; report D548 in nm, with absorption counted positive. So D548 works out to -0.078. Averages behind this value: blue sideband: 30.9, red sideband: 33.2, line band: 32.5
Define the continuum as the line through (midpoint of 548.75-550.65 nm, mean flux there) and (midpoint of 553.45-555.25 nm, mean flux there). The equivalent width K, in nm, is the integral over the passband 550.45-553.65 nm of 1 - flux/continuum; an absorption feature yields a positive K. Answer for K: 0.092 nm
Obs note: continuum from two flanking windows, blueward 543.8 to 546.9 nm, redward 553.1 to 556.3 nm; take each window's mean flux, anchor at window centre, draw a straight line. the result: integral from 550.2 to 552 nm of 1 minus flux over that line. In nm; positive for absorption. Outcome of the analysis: 0.07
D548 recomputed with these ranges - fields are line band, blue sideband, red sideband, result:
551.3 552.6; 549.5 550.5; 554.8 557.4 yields -0.036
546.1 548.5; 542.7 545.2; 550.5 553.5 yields -0.088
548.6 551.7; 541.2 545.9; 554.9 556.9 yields 0.052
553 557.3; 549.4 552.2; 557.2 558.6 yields -0.066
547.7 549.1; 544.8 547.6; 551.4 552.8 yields -0.004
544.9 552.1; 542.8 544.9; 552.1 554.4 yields -0.188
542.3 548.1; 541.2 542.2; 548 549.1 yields 0.296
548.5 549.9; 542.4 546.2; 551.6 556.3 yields -0.041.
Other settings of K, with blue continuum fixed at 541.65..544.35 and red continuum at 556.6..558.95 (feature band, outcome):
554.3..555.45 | -0.08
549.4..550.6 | 0.00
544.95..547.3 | -0.03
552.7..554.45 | -0.03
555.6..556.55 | -0.04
